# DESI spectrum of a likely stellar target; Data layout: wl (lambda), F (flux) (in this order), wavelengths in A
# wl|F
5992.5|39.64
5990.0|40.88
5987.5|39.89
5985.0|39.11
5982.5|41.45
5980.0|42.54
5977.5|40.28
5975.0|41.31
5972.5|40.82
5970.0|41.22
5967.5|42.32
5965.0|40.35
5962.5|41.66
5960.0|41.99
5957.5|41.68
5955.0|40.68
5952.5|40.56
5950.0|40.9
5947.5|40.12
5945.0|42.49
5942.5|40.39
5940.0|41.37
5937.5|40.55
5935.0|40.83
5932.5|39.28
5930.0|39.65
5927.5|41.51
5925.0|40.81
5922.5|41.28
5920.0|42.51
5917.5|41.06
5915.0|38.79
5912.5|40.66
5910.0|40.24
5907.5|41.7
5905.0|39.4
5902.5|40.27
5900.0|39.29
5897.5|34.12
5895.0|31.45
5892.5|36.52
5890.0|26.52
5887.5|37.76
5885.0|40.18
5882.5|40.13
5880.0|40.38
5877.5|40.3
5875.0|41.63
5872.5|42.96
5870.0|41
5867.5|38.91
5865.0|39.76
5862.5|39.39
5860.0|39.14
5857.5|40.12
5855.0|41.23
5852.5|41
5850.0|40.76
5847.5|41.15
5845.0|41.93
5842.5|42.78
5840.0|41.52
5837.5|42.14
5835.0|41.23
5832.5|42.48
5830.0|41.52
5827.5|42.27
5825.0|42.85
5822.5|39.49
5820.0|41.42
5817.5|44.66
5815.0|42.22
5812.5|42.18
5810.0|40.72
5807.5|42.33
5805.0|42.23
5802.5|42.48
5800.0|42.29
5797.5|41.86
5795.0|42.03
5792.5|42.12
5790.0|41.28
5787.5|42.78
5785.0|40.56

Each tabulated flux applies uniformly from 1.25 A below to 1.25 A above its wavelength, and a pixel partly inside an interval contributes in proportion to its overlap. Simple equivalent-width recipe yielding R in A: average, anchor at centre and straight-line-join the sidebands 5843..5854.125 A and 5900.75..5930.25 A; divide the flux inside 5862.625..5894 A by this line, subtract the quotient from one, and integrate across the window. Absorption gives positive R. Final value 1.7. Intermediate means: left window 41.3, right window 40.7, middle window 38.8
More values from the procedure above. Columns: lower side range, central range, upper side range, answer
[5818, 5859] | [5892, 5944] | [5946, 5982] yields 2.1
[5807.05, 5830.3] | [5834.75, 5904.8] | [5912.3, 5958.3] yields 3.5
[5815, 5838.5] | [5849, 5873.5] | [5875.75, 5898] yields -1.0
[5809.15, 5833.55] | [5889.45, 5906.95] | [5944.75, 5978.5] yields 2.3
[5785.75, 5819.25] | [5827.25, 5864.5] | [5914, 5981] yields 0.6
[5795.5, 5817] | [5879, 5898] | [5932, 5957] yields 2.5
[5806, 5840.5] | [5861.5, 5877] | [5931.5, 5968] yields 0.4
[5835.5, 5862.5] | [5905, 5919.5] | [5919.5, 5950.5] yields 0.1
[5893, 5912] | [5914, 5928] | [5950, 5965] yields -0.7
